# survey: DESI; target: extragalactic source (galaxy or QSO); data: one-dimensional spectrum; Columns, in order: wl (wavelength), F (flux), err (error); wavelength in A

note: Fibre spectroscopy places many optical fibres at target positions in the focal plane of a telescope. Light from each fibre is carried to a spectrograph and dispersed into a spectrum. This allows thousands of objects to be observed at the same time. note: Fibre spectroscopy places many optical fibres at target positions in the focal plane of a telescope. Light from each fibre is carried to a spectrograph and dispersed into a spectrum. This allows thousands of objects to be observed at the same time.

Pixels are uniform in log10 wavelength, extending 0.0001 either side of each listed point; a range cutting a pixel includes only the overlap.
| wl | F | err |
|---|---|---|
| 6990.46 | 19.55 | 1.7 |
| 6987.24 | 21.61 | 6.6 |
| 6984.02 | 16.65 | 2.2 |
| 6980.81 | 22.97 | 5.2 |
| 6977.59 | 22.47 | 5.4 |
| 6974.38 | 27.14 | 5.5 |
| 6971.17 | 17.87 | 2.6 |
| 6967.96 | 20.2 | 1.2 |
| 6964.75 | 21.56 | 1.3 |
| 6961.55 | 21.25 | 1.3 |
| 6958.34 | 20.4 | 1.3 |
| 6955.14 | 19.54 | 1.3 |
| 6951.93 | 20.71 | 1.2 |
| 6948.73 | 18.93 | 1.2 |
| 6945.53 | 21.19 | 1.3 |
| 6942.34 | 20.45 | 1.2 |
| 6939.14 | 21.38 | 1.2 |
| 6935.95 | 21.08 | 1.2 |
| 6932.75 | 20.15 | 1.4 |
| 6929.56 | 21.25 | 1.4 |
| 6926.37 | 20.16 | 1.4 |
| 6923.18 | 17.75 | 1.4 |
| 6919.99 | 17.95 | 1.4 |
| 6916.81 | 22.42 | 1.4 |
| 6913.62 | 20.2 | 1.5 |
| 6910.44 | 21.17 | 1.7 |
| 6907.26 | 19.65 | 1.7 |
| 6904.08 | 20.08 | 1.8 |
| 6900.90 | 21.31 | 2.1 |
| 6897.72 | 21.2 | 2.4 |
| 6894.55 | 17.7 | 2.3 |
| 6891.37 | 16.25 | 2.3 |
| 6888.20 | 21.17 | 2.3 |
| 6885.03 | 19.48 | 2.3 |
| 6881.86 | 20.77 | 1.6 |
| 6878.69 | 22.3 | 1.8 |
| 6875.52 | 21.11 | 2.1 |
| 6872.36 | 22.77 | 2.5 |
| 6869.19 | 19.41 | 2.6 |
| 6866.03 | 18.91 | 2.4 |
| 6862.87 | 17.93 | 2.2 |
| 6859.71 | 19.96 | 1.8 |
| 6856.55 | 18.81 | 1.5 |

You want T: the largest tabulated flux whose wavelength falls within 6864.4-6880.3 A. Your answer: 22.77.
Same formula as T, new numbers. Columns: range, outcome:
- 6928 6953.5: 21.38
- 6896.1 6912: 21.31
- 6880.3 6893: 21.17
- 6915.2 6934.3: 22.42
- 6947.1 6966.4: 21.56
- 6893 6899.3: 21.2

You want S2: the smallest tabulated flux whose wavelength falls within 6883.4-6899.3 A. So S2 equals 16.25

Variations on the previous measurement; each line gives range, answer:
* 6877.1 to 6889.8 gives 19.48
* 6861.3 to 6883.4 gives 17.93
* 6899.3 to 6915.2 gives 19.65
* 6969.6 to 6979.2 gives 17.87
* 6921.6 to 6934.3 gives 17.75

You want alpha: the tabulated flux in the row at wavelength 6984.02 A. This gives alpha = 16.65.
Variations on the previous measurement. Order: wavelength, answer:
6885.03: 19.48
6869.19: 19.41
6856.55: 18.81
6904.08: 20.08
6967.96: 20.2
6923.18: 17.75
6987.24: 21.61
